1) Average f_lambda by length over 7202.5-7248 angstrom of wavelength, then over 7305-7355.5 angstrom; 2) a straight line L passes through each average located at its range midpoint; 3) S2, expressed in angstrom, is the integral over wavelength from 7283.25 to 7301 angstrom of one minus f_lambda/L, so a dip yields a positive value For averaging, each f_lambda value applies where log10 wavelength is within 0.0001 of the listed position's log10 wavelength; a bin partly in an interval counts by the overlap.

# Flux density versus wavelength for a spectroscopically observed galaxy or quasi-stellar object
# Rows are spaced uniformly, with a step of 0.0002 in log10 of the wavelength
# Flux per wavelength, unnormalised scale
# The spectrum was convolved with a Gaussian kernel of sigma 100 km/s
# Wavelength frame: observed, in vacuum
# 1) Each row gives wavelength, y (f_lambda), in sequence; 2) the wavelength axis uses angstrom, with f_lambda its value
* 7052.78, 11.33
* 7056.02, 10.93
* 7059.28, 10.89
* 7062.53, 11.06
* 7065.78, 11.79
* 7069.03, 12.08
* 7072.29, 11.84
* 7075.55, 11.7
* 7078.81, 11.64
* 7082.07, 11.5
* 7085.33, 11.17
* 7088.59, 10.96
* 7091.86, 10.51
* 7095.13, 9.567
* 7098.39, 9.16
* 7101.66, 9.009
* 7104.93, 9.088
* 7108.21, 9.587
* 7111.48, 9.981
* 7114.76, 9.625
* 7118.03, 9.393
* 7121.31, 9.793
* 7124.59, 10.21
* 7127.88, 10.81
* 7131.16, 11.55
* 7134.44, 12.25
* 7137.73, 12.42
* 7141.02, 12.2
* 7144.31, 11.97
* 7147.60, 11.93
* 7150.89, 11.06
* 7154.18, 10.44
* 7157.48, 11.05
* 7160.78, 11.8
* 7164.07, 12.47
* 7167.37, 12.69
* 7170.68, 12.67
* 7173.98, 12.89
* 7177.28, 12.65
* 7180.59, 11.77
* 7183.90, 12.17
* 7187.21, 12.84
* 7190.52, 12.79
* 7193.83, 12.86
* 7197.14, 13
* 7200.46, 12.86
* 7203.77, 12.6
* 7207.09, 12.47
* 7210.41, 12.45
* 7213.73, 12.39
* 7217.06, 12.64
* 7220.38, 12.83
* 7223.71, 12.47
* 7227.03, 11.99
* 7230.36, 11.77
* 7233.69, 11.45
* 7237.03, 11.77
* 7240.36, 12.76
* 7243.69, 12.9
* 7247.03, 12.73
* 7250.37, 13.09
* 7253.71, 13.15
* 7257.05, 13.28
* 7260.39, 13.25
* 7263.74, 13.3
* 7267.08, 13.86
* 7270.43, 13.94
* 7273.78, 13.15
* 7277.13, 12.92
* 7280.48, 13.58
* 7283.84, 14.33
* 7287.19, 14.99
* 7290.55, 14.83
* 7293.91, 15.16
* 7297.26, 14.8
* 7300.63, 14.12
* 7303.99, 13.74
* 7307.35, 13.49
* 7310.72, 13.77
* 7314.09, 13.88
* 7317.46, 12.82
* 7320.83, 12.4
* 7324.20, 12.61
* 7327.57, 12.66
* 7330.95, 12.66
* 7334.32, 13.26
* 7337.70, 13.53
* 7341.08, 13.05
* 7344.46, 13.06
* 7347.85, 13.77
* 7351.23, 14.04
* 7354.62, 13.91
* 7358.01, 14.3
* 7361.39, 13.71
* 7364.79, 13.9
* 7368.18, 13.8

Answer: -2.5 angstrom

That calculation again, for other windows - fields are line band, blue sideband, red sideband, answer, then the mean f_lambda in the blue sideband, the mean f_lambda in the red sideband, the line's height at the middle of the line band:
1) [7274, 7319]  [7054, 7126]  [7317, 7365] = -4.2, 10.5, 13.3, 12.8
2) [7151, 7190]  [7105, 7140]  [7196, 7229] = -1.7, 10.5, 12.6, 11.6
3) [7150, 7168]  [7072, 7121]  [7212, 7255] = -0.5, 10.3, 12.5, 11.3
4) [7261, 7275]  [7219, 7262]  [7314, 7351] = -0.9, 12.6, 13.1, 12.7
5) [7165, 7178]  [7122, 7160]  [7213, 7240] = -1.1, 11.4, 12.2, 11.7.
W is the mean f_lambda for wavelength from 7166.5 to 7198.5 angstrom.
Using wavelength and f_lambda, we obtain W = 12.6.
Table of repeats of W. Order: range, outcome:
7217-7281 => 12.8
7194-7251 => 12.5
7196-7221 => 12.6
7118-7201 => 11.9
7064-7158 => 10.8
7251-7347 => 13.6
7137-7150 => 12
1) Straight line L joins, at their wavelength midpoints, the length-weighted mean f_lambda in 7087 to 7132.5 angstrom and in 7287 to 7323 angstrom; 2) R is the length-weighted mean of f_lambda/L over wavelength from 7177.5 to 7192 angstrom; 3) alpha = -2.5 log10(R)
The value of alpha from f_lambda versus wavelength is -0.09 mag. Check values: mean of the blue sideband 9.93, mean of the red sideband 13.9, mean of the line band 12.4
